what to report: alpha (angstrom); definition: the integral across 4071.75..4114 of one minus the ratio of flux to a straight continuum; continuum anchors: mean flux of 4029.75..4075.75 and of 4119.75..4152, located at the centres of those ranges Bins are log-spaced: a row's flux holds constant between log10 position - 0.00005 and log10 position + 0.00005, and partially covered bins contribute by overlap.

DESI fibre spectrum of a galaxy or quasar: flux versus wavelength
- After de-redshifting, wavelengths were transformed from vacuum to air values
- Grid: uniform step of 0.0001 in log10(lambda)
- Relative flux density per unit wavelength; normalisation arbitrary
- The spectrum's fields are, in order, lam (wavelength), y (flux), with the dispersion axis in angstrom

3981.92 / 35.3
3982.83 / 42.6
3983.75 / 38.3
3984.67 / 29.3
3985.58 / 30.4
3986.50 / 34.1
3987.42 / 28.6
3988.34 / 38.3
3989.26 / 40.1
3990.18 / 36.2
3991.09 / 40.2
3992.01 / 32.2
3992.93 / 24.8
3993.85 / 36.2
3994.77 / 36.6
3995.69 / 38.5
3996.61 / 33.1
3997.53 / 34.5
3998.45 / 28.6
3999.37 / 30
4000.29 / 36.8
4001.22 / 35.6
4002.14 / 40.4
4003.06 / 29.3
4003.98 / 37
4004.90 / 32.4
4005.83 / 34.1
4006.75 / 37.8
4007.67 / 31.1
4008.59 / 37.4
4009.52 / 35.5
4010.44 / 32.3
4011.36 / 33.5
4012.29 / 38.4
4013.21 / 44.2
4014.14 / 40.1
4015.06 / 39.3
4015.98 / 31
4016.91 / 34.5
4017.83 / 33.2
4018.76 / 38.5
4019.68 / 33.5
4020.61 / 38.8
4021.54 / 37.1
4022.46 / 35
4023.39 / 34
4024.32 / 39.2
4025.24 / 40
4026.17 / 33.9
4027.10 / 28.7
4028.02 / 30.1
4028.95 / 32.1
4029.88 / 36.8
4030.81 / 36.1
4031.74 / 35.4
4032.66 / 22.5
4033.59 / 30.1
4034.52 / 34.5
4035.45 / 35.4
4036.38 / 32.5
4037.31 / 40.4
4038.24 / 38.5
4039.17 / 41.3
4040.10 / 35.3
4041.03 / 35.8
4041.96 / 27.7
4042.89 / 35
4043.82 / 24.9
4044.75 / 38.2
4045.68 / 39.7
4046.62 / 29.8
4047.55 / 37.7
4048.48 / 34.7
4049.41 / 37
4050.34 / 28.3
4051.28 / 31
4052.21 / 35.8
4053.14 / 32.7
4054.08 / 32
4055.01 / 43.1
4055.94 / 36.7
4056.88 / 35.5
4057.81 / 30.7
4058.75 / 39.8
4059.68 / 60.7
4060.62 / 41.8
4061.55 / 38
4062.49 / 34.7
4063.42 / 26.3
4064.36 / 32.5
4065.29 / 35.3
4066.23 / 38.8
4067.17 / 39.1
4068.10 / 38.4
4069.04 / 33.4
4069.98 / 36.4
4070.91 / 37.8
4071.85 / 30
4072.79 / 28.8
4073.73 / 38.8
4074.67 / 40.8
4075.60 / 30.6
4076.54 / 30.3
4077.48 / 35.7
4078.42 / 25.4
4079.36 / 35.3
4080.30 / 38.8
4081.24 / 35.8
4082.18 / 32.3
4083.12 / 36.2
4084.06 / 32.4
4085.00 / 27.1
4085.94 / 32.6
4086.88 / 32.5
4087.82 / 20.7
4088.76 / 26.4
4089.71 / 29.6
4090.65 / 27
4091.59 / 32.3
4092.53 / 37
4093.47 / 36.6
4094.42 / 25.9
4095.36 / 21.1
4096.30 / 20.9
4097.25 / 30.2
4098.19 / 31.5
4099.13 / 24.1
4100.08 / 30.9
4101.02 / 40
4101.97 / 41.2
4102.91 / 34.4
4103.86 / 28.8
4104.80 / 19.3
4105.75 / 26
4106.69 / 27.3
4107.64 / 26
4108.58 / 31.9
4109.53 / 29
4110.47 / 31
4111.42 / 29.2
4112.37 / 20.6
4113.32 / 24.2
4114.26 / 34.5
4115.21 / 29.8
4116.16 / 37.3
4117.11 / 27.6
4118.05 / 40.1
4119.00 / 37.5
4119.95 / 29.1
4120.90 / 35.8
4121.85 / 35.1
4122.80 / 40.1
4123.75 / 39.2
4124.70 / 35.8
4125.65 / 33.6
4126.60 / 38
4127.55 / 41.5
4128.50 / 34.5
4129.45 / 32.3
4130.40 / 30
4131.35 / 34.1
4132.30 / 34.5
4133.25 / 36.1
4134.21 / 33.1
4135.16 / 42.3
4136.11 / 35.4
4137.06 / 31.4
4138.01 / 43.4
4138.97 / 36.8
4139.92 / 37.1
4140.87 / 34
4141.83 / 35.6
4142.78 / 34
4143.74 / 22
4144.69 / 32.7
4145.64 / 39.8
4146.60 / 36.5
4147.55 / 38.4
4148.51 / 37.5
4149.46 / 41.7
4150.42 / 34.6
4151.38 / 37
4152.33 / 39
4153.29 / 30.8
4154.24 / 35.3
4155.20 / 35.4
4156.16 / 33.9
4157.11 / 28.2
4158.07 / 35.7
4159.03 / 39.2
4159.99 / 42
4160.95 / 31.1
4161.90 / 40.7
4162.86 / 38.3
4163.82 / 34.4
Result 6.1 angstrom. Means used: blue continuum 35.4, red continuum 35.7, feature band 30.4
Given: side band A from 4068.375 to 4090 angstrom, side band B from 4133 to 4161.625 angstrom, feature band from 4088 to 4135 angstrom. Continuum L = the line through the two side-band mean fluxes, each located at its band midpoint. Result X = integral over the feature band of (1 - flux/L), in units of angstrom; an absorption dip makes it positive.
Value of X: 3.3 angstrom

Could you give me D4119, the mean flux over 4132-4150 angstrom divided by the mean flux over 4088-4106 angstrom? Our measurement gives 1.22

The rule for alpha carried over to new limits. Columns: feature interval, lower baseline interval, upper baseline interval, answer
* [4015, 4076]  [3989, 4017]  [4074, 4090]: -3.22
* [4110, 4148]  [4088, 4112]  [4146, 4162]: -1.50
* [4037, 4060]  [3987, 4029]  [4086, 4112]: -2.41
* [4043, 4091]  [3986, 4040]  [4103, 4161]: 0.28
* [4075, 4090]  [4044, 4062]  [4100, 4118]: 0.85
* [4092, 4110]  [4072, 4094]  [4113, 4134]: 2.00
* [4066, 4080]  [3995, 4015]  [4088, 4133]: -0.74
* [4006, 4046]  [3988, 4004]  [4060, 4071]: 0.45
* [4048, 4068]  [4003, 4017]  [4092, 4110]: -2.45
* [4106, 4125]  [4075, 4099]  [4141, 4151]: 0.52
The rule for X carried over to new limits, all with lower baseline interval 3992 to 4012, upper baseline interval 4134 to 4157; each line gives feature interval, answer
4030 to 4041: -0.13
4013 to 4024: -0.71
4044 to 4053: 0.07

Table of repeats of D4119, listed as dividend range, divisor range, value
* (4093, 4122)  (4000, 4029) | 0.85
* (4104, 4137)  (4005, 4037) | 0.94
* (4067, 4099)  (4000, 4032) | 0.90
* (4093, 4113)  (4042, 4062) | 0.80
